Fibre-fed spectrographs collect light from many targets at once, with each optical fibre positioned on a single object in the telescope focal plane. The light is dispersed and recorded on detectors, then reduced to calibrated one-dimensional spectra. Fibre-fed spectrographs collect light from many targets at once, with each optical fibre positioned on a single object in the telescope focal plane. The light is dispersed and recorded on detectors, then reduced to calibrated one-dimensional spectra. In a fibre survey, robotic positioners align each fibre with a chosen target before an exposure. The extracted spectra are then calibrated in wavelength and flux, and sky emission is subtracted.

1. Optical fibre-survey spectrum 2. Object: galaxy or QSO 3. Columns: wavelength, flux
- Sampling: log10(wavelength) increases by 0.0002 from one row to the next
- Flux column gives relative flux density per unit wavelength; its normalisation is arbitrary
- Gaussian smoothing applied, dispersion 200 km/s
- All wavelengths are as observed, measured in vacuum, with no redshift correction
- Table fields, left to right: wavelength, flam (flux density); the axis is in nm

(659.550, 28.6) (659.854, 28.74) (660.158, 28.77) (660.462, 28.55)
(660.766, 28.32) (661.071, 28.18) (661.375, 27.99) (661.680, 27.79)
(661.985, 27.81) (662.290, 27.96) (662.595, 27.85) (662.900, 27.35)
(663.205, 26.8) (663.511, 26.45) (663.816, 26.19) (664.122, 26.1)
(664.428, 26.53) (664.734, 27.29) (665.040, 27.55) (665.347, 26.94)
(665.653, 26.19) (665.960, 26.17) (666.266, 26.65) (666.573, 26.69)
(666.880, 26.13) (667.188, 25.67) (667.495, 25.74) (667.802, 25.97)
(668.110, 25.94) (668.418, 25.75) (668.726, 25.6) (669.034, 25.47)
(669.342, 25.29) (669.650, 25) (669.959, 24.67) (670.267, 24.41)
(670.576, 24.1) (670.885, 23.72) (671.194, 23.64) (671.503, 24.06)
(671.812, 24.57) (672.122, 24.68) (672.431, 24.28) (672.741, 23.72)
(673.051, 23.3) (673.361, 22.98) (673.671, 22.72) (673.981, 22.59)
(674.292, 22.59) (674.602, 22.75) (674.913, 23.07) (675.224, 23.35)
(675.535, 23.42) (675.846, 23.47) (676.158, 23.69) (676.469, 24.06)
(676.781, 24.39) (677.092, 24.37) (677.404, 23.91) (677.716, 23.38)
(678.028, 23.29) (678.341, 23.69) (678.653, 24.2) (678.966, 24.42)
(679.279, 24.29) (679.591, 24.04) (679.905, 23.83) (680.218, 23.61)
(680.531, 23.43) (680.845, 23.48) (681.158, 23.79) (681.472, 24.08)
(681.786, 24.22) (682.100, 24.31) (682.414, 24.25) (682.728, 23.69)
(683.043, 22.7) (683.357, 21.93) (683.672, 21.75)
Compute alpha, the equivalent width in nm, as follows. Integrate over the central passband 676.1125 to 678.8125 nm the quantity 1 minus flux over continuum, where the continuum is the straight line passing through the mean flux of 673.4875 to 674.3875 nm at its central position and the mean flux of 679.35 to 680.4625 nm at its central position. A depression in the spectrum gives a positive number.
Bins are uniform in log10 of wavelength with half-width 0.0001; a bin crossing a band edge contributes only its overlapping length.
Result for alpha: -0.06 nm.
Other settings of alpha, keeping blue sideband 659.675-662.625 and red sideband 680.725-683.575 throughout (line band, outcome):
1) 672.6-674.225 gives 0.16 nm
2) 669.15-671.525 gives 0.16 nm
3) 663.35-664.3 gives 0.05 nm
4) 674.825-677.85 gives 0.14 nm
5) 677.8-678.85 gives 0.03 nm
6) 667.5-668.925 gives 0.05 nm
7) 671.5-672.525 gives 0.05 nm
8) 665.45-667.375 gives 0.06 nm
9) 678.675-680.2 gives 0.00 nm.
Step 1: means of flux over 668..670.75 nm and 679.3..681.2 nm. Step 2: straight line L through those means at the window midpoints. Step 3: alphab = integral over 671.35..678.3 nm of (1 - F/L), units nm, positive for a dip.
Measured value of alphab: 0.24 nm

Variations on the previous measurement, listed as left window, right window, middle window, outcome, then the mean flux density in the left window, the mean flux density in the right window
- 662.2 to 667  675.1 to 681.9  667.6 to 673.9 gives 0.251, 26.8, 23.8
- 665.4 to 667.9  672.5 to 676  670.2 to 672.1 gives 0.020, 26.2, 23.1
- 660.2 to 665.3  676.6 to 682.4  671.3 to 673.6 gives 0.138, 27.4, 23.9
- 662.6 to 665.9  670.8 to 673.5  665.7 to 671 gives -0.044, 26.8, 23.9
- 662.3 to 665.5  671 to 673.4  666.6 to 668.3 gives -0.018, 27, 23.9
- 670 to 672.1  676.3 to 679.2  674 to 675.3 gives 0.064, 24.2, 24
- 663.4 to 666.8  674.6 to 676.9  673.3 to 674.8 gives 0.083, 26.6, 23.6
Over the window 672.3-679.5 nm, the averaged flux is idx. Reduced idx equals 23.6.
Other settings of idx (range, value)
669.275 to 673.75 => 24.1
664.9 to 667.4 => 26.5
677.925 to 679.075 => 23.9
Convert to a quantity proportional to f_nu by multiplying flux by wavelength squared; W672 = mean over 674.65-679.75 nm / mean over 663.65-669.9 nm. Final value 0.9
